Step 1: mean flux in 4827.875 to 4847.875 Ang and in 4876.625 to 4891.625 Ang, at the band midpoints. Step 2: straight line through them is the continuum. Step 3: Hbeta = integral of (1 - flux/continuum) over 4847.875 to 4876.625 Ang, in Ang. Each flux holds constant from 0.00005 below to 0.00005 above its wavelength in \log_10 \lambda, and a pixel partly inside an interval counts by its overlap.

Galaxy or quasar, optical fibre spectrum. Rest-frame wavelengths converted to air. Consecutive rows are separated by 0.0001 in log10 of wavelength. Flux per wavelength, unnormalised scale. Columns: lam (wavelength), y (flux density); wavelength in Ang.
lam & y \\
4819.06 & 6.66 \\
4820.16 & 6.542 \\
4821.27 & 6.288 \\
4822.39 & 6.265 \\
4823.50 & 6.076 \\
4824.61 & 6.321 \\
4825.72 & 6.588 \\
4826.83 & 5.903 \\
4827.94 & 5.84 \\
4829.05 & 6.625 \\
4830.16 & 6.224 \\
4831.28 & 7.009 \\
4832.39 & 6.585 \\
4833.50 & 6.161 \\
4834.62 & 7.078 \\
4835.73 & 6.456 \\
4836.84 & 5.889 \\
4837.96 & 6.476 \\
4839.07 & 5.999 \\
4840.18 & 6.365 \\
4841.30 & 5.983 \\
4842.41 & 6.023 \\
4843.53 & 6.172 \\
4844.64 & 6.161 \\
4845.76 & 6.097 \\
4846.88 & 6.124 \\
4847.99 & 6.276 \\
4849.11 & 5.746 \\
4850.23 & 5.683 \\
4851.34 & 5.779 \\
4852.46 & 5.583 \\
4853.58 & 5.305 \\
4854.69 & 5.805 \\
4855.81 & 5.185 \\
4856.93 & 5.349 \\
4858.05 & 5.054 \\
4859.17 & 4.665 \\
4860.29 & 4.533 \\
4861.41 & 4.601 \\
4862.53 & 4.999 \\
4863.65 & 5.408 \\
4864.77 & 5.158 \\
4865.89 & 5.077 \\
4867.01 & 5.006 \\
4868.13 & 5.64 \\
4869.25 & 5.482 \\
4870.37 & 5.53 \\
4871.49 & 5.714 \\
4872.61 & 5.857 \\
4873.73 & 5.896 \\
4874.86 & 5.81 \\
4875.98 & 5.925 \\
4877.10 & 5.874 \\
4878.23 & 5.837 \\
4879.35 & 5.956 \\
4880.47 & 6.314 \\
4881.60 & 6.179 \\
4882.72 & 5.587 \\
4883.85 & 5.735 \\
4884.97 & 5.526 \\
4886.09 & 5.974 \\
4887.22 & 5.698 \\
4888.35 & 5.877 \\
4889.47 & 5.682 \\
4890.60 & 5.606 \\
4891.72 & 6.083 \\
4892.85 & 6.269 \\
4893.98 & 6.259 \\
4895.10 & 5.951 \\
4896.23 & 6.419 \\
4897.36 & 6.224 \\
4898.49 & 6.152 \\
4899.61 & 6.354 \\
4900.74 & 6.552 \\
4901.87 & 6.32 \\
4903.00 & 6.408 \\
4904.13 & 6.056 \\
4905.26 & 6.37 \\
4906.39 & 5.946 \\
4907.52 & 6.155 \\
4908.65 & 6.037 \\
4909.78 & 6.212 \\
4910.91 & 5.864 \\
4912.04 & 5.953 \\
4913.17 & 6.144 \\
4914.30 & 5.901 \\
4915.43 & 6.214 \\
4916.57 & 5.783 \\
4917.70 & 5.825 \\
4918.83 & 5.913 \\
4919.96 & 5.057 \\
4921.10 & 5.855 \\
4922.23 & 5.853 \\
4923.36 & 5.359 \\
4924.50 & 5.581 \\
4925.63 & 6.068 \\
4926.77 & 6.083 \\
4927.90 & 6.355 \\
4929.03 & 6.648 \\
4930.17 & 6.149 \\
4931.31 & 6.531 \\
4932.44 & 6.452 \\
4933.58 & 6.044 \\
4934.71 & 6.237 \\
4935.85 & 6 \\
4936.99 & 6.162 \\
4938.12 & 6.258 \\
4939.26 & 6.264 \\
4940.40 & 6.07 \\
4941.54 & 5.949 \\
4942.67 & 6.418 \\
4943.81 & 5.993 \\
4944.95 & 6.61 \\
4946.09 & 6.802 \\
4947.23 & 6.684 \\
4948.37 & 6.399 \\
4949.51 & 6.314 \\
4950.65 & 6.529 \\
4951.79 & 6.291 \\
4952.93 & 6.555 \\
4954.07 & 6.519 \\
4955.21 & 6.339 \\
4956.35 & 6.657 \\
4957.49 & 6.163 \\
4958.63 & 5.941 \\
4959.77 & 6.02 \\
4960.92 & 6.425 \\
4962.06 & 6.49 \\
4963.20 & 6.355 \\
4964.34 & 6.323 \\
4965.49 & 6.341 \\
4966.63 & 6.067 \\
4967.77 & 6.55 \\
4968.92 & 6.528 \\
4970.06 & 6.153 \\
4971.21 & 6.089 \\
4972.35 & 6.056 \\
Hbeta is 3.1 Ang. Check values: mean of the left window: 6.3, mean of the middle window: 5.41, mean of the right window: 5.84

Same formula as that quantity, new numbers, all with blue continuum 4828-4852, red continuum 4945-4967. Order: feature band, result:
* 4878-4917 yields 1.6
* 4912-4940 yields 1.4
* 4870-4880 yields 0.7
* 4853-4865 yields 2.2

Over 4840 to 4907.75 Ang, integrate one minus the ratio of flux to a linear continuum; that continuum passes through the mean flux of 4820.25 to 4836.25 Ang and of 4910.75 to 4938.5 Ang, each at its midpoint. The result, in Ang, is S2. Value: 4.6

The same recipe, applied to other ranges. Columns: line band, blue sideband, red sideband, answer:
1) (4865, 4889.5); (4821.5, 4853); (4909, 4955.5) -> 1.8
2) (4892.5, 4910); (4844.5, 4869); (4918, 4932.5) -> -1.4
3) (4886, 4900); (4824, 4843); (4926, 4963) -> 0.6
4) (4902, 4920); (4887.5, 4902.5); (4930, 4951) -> 0.5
